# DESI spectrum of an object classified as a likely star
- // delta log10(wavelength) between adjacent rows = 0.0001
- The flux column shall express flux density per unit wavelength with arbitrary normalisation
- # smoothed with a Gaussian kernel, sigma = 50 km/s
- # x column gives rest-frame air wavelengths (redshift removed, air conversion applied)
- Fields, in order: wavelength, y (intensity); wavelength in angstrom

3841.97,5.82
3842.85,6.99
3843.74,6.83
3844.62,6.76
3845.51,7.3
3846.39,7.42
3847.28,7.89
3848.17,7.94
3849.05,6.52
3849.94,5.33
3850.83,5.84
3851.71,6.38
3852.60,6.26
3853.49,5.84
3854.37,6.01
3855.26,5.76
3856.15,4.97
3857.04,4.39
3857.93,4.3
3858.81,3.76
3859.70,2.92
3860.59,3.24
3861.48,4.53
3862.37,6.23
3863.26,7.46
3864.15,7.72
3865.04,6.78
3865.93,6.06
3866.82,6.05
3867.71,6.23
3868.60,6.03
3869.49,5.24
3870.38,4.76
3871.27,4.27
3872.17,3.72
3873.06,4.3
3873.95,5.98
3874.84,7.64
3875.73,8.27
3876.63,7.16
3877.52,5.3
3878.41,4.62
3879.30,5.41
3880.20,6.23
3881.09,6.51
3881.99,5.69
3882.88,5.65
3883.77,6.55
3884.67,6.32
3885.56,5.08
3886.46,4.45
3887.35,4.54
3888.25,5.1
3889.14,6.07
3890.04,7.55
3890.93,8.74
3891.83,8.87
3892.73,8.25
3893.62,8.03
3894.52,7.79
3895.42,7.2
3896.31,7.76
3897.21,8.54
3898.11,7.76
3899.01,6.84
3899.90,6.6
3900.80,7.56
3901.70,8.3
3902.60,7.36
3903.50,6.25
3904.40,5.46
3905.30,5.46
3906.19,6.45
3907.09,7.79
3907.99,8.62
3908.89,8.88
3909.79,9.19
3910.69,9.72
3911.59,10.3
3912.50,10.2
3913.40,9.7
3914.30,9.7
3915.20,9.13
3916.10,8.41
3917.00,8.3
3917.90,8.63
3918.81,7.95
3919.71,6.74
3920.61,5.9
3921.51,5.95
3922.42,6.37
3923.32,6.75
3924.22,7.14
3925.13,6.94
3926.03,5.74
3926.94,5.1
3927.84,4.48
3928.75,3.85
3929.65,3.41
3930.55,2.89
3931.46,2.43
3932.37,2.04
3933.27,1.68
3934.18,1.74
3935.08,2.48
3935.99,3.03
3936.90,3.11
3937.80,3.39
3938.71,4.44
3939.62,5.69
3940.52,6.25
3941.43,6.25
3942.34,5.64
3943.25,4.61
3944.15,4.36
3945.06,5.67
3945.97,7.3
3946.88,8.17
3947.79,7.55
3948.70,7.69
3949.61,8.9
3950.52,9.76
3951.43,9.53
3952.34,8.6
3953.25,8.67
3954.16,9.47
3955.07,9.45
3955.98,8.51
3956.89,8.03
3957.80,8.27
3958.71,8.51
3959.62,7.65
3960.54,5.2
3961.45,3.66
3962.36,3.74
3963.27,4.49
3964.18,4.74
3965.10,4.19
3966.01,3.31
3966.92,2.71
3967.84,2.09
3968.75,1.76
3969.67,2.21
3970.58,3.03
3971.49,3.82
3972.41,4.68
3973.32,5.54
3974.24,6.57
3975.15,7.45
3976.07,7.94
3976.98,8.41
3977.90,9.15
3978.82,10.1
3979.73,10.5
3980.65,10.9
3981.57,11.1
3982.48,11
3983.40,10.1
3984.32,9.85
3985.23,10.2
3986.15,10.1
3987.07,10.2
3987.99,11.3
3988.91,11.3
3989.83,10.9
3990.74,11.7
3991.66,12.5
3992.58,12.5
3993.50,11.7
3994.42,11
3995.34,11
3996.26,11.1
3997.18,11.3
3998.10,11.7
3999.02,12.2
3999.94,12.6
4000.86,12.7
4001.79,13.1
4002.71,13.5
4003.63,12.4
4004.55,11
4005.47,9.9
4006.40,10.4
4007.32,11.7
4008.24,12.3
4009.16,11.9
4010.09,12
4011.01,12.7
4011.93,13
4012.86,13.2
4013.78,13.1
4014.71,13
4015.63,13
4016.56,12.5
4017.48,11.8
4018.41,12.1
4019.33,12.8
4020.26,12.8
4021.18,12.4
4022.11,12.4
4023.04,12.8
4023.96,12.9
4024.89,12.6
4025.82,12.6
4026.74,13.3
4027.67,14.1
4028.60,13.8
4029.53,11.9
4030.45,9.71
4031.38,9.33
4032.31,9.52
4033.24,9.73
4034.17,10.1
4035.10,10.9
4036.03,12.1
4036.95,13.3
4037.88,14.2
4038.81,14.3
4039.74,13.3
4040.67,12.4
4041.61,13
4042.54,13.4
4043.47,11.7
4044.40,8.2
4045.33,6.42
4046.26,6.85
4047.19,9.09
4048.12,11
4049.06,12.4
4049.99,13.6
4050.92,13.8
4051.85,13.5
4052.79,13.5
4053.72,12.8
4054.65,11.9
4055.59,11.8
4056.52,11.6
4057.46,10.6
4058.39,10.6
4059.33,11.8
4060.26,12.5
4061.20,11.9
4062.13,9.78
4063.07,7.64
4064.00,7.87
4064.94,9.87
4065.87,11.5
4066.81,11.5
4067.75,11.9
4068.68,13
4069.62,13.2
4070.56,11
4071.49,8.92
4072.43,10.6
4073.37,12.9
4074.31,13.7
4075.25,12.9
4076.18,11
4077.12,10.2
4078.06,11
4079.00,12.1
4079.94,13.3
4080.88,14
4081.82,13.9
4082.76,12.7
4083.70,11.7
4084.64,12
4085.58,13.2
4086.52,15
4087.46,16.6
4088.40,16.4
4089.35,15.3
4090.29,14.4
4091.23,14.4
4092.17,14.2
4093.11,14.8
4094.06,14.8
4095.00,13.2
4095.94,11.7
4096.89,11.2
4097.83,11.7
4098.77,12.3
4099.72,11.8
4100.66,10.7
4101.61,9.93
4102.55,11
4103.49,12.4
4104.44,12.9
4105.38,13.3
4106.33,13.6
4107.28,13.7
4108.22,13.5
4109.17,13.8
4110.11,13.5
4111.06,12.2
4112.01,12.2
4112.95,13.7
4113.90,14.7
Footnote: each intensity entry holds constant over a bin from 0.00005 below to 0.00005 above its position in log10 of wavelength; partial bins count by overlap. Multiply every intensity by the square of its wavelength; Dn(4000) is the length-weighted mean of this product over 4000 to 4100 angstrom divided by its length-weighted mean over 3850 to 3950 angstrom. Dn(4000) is 2.1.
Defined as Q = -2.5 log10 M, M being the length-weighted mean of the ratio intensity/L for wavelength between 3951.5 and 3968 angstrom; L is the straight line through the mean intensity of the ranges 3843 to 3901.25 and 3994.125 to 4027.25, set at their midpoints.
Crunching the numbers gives 0.49 mag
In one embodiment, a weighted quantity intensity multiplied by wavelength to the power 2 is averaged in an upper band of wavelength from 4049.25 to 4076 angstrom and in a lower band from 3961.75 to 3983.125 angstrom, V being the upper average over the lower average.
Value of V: 2.0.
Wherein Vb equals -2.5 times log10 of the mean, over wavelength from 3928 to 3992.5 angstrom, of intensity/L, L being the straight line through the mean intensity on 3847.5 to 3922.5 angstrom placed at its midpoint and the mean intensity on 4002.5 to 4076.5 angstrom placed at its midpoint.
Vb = 0.357 mag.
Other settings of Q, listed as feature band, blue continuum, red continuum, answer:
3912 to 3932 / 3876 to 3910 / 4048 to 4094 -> 0.16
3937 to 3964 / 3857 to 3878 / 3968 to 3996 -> 0.17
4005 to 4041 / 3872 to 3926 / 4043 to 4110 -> -0.15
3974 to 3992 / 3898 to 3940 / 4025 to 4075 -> -0.14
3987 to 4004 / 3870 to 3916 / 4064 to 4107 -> -0.19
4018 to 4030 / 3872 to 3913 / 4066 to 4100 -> -0.16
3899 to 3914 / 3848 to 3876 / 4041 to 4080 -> -0.16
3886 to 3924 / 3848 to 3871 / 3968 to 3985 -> -0.20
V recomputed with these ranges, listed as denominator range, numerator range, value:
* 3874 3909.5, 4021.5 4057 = 1.86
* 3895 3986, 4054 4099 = 1.97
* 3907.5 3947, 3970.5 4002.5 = 1.72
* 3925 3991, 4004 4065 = 1.87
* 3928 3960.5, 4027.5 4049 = 1.97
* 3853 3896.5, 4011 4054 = 2.20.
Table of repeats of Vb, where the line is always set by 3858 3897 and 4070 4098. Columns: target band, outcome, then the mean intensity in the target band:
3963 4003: 0.10 mag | 8.83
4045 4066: 0.10 mag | 11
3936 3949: 0.42 mag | 5.61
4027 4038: -0.03 mag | 11.5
